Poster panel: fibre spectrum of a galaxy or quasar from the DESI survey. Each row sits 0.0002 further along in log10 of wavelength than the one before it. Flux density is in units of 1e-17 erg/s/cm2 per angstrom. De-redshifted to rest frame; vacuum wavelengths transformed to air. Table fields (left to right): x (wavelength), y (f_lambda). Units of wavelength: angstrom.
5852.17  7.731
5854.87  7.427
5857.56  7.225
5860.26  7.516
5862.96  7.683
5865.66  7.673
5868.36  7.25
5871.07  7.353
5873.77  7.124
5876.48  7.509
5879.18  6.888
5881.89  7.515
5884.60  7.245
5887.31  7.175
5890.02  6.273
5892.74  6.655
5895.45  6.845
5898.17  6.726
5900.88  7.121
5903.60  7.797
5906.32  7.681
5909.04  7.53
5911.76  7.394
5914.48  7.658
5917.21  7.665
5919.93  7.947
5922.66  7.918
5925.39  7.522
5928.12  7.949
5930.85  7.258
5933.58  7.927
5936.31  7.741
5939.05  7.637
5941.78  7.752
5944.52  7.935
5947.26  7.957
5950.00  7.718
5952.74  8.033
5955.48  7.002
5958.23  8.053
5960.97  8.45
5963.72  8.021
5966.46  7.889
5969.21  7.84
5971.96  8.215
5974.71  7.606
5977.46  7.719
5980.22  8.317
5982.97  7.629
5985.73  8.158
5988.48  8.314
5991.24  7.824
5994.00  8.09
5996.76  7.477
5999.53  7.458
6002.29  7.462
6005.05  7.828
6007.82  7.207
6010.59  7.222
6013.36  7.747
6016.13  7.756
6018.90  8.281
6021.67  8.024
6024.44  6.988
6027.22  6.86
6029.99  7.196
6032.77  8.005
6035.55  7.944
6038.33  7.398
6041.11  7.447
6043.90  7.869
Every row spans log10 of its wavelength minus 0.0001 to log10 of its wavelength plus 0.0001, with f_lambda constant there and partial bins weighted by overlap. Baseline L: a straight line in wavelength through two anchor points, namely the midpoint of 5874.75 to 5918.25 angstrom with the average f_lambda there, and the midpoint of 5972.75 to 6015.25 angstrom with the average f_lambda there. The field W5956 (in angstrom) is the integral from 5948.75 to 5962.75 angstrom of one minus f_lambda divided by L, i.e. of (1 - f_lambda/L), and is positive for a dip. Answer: -0.6 angstrom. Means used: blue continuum 7.23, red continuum 7.74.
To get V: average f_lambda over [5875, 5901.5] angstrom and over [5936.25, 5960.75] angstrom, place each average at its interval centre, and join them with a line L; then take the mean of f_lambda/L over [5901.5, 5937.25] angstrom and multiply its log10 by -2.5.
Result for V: -0.04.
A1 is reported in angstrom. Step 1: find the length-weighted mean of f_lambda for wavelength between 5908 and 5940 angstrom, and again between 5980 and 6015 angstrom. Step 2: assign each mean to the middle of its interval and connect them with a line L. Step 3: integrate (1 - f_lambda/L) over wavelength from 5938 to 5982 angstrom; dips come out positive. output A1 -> -1.0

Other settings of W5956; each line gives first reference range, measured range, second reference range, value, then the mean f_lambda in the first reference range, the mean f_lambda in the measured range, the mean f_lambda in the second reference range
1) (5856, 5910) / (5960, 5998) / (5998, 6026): -2.4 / 7.24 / 7.97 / 7.59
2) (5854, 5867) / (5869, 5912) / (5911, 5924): 2.6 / 7.51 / 7.17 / 7.73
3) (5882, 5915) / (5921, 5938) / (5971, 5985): -0.6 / 7.18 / 7.72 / 7.9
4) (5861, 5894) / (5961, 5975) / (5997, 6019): -1.0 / 7.2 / 7.99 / 7.57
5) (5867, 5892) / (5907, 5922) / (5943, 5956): -0.4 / 7.13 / 7.66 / 7.78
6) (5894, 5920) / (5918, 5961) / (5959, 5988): -0.5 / 7.41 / 7.78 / 8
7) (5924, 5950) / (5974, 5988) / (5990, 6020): -0.4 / 7.74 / 7.93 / 7.66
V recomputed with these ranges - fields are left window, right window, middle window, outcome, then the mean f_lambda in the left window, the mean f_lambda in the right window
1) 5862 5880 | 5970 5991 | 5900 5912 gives 0.00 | 7.36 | 7.98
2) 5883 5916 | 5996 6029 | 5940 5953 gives -0.08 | 7.18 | 7.52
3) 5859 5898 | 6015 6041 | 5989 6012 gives -0.01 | 7.18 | 7.6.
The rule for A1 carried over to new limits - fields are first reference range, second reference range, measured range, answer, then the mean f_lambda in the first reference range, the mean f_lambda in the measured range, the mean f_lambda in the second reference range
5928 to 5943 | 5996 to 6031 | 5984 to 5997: -0.8 angstrom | 7.69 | 8.01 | 7.5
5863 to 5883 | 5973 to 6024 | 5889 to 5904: 1.2 angstrom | 7.35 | 6.86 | 7.77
